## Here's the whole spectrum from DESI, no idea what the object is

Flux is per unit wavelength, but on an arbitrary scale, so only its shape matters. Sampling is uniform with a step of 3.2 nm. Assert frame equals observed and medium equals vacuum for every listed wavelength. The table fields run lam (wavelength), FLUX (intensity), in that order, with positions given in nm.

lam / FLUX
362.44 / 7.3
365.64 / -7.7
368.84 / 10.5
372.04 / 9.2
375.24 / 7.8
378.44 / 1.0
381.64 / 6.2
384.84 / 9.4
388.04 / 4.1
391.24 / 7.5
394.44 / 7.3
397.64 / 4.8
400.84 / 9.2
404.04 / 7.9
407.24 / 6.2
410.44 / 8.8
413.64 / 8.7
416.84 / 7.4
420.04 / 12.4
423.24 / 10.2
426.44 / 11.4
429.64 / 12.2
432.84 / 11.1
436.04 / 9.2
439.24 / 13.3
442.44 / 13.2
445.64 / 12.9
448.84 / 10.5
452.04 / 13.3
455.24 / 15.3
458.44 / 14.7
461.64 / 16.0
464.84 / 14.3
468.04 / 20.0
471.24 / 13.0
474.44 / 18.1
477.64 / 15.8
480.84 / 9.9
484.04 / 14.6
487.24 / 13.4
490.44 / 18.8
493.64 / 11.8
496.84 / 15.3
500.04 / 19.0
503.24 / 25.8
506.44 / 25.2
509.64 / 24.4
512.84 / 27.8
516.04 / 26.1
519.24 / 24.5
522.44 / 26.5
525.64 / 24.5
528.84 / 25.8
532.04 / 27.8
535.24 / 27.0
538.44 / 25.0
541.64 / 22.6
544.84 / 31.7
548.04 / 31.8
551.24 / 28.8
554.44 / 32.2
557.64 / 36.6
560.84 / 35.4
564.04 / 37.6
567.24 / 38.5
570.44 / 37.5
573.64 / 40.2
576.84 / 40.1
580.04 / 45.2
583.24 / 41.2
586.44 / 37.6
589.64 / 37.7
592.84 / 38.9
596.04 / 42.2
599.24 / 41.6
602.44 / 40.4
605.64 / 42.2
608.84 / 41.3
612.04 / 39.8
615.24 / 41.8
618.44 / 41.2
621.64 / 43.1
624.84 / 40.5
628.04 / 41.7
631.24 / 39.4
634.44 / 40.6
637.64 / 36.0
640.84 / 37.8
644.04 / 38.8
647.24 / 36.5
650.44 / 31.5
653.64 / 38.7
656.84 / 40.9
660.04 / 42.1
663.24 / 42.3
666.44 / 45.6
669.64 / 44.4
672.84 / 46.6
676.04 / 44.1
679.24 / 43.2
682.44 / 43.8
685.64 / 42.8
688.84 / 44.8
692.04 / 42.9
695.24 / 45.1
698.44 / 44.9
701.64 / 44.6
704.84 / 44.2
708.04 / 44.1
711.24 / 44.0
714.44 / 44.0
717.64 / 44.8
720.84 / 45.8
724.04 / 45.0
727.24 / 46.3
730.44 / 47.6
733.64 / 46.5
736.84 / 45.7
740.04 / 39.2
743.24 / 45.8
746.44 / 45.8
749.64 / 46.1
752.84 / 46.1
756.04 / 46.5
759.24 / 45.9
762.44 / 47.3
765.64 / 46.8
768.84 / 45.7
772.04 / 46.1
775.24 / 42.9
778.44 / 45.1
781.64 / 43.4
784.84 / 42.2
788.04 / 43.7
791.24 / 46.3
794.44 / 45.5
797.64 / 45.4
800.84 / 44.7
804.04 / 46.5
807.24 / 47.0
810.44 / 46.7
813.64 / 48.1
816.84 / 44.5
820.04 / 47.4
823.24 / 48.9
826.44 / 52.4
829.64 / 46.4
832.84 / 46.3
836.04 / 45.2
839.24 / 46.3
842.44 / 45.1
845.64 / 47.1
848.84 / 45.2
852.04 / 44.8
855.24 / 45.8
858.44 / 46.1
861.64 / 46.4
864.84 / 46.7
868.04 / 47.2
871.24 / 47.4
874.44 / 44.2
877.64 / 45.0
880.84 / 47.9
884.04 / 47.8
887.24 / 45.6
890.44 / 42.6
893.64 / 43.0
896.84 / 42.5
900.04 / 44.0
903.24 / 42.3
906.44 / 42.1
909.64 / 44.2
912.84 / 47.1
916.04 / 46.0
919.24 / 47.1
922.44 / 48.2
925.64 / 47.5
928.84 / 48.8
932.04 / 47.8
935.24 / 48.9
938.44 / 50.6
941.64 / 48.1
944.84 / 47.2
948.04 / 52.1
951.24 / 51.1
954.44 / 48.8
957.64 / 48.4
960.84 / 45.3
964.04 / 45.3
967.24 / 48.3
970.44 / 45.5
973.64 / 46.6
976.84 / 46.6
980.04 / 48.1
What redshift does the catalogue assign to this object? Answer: 0.256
